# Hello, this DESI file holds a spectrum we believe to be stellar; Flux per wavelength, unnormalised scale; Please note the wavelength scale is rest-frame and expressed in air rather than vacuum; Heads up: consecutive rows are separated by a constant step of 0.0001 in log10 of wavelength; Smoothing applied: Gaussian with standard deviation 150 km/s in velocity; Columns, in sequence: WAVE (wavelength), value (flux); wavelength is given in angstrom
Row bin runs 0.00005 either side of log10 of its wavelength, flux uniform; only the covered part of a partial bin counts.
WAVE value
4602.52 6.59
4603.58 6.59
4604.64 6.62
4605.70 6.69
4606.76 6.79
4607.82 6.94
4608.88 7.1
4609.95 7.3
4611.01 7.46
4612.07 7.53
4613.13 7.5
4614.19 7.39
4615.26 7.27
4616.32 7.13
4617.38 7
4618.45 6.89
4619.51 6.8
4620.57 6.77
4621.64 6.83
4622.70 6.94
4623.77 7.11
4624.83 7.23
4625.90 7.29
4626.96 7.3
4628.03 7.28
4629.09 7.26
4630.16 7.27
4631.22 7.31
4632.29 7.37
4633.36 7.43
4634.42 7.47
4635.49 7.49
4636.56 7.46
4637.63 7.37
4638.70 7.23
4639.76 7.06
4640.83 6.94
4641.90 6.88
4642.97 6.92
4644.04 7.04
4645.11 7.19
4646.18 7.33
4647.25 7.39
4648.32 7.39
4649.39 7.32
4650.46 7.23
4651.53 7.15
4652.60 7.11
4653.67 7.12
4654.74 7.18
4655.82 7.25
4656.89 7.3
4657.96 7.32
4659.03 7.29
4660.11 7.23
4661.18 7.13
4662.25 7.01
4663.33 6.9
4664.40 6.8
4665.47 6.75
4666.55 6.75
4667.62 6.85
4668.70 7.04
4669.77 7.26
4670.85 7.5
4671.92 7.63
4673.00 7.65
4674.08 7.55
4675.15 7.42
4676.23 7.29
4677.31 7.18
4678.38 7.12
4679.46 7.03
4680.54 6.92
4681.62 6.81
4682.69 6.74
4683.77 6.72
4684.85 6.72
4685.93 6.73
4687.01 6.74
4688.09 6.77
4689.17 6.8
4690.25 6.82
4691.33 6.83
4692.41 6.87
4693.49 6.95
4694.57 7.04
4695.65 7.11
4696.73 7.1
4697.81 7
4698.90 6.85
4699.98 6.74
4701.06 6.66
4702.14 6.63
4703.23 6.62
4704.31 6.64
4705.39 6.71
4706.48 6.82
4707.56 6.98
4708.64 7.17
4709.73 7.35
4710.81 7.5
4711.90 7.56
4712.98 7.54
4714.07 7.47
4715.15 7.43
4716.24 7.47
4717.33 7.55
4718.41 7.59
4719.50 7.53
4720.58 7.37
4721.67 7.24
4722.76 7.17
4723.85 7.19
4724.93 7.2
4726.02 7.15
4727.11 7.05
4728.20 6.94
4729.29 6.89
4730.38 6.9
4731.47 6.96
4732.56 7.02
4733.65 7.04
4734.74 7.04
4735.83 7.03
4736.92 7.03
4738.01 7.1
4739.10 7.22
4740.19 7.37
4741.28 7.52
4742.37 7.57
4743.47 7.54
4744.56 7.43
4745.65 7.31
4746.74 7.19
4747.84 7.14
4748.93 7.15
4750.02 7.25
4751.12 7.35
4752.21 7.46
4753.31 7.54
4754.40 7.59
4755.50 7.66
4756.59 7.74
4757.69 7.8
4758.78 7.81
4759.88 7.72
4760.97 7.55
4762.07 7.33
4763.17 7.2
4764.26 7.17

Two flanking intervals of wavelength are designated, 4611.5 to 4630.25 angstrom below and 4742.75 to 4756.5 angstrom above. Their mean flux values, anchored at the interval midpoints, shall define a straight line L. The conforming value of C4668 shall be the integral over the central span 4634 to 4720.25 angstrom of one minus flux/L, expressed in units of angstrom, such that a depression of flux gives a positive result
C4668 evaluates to 1.74 angstrom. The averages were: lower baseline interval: 7.15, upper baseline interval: 7.4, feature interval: 7.11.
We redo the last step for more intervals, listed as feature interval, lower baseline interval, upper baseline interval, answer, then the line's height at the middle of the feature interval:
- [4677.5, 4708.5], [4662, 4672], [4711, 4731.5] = 1.31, 7.15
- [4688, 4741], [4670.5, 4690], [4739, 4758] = 1.20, 7.25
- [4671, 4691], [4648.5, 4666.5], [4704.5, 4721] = 0.46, 7.21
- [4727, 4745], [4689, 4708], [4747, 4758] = 0.27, 7.26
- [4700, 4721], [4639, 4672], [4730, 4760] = 0.24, 7.26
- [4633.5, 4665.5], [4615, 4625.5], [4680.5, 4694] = -1.28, 6.91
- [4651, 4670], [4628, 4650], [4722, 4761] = 0.49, 7.26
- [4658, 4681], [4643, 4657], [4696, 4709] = -0.29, 7.07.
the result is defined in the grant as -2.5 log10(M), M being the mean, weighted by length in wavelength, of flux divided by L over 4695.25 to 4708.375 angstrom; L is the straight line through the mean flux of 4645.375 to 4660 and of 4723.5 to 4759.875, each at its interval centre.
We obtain 0.07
